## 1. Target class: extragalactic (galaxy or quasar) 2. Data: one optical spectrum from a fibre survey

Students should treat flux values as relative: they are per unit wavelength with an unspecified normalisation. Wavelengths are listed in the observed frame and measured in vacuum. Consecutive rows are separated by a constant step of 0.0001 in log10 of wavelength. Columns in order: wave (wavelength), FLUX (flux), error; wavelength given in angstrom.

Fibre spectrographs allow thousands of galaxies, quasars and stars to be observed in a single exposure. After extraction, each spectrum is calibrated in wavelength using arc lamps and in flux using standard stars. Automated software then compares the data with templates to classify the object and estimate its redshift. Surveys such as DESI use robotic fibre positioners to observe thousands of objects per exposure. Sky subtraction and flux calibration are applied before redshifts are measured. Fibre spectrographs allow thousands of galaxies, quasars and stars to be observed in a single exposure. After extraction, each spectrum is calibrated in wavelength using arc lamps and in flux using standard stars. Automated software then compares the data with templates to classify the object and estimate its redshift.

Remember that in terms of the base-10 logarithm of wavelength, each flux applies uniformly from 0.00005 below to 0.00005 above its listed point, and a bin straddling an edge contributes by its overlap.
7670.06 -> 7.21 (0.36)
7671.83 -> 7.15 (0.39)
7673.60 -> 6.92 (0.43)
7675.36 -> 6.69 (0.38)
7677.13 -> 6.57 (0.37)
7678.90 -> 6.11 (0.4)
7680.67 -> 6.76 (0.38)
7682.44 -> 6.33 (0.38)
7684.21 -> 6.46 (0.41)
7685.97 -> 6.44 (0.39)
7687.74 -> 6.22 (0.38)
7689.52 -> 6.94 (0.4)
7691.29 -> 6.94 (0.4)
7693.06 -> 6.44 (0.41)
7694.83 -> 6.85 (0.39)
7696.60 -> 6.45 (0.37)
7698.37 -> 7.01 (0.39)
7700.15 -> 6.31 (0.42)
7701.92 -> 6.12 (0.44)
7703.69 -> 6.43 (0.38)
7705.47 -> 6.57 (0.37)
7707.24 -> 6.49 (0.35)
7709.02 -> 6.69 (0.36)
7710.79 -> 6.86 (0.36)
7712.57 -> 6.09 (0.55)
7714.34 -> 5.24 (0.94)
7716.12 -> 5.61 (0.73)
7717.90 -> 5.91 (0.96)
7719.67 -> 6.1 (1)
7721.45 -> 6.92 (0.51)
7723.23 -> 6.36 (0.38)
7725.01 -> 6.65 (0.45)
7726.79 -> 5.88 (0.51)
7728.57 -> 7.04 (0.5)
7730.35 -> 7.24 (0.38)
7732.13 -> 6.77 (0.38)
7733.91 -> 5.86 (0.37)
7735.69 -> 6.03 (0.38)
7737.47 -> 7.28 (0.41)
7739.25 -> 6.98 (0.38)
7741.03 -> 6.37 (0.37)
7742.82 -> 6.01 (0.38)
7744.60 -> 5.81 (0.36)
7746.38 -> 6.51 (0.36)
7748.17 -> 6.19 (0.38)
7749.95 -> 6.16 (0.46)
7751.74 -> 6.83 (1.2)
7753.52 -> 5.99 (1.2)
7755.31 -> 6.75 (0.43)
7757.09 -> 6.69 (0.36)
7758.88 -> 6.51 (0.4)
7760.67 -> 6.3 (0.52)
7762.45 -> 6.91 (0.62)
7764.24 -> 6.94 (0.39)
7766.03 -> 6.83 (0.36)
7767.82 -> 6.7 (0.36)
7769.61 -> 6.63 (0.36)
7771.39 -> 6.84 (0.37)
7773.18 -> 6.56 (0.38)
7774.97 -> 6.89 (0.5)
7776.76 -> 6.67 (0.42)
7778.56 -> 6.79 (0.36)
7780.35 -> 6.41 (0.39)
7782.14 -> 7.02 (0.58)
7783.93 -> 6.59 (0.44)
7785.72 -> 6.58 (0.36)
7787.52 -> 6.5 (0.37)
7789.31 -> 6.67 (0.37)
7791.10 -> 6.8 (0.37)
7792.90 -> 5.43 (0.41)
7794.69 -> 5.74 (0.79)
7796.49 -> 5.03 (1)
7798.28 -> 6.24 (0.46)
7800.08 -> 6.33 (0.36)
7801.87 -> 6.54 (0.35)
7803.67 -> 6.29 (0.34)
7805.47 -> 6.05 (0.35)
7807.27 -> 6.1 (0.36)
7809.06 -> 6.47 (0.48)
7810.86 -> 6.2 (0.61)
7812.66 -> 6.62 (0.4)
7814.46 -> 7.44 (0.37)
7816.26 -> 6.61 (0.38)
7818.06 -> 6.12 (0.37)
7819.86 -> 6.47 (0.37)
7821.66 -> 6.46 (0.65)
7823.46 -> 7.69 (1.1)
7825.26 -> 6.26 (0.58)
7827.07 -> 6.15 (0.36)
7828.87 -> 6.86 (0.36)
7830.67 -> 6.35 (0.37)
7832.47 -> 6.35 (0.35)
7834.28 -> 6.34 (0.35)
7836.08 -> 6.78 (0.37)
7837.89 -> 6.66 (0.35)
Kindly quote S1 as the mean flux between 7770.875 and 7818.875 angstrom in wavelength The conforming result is 6.42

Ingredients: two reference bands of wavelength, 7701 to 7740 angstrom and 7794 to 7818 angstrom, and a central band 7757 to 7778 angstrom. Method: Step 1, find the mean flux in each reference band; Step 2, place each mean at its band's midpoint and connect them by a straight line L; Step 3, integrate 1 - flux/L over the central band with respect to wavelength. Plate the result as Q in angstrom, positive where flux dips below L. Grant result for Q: -1.2 angstrom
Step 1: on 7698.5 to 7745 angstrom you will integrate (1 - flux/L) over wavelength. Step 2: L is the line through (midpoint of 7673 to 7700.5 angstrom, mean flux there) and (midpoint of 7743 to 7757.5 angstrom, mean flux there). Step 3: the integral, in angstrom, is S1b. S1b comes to 0.48 angstrom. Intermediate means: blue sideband 6.59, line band 6.39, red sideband 6.34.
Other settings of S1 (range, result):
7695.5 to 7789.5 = 6.5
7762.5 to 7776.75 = 6.77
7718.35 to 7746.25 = 6.48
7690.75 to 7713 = 6.56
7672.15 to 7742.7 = 6.49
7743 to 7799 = 6.46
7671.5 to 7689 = 6.55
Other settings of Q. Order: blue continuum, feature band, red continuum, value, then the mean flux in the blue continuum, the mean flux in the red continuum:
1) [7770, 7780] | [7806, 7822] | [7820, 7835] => 0.26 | 6.73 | 6.55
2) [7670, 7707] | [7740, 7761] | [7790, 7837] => 0.45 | 6.6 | 6.38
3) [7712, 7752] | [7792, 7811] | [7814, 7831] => 1.54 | 6.34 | 6.63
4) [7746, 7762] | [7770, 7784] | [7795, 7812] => -0.95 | 6.45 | 6.13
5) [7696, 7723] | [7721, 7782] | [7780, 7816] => -2.25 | 6.32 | 6.36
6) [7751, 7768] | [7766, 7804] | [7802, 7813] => 0.02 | 6.64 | 6.29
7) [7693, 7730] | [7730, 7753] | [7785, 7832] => -0.17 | 6.39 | 6.38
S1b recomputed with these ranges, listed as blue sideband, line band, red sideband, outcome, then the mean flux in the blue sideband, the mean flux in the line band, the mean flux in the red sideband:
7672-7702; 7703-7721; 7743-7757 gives 0.8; 6.59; 6.21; 6.33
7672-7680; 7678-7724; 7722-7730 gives 1.2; 6.63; 6.41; 6.55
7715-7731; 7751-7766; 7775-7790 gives -0.2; 6.38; 6.63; 6.67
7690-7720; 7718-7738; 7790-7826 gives -0.5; 6.37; 6.52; 6.35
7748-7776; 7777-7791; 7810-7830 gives -0.1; 6.62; 6.66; 6.62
